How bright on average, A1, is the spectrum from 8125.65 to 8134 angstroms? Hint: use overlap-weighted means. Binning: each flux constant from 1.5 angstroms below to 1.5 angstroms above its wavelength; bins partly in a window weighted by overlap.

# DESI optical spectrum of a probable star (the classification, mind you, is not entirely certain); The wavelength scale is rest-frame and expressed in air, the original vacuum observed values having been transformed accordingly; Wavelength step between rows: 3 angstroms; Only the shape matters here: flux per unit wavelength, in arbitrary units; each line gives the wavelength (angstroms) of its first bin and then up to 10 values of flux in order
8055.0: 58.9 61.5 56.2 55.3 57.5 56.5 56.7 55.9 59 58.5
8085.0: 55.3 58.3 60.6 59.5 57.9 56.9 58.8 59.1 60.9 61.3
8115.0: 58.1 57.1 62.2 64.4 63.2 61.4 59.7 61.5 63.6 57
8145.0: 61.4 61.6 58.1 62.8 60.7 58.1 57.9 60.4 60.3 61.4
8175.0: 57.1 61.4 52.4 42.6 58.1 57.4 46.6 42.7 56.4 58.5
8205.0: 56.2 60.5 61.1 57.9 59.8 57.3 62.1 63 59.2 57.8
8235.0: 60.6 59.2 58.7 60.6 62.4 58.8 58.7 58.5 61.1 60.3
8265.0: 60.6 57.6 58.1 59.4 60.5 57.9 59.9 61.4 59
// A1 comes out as 61.5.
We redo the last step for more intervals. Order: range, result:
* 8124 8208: 57.9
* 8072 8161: 59.7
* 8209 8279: 59.7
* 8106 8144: 60.8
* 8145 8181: 59.7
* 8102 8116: 59.7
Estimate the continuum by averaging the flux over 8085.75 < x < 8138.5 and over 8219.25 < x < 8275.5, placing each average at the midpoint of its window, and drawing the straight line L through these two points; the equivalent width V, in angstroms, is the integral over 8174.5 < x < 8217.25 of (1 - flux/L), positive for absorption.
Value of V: 3.4 angstroms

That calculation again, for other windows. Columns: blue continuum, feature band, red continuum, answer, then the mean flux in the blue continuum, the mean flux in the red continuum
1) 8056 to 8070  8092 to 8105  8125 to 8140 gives 0.3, 57.6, 61.9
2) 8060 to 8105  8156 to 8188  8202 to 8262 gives 0.8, 57.6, 59.6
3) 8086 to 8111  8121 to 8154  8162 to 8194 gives -2.2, 59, 56.1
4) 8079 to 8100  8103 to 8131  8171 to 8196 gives -1.9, 58.3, 53.8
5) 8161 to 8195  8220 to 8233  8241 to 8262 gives -0.4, 55.8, 59.9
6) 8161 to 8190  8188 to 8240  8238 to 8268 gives 0.8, 56.9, 59.8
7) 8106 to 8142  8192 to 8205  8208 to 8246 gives 1.8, 61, 59.8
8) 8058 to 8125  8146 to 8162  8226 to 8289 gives -0.4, 58.5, 59.6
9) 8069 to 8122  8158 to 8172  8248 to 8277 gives -0.2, 58.5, 59.4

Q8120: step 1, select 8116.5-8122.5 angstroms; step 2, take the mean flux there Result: 59.7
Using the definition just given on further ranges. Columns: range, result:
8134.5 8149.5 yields 61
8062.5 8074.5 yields 56.5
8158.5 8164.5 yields 58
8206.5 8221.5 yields 59.3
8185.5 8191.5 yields 57.8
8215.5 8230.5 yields 60.3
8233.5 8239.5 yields 59.9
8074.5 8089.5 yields 57.4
